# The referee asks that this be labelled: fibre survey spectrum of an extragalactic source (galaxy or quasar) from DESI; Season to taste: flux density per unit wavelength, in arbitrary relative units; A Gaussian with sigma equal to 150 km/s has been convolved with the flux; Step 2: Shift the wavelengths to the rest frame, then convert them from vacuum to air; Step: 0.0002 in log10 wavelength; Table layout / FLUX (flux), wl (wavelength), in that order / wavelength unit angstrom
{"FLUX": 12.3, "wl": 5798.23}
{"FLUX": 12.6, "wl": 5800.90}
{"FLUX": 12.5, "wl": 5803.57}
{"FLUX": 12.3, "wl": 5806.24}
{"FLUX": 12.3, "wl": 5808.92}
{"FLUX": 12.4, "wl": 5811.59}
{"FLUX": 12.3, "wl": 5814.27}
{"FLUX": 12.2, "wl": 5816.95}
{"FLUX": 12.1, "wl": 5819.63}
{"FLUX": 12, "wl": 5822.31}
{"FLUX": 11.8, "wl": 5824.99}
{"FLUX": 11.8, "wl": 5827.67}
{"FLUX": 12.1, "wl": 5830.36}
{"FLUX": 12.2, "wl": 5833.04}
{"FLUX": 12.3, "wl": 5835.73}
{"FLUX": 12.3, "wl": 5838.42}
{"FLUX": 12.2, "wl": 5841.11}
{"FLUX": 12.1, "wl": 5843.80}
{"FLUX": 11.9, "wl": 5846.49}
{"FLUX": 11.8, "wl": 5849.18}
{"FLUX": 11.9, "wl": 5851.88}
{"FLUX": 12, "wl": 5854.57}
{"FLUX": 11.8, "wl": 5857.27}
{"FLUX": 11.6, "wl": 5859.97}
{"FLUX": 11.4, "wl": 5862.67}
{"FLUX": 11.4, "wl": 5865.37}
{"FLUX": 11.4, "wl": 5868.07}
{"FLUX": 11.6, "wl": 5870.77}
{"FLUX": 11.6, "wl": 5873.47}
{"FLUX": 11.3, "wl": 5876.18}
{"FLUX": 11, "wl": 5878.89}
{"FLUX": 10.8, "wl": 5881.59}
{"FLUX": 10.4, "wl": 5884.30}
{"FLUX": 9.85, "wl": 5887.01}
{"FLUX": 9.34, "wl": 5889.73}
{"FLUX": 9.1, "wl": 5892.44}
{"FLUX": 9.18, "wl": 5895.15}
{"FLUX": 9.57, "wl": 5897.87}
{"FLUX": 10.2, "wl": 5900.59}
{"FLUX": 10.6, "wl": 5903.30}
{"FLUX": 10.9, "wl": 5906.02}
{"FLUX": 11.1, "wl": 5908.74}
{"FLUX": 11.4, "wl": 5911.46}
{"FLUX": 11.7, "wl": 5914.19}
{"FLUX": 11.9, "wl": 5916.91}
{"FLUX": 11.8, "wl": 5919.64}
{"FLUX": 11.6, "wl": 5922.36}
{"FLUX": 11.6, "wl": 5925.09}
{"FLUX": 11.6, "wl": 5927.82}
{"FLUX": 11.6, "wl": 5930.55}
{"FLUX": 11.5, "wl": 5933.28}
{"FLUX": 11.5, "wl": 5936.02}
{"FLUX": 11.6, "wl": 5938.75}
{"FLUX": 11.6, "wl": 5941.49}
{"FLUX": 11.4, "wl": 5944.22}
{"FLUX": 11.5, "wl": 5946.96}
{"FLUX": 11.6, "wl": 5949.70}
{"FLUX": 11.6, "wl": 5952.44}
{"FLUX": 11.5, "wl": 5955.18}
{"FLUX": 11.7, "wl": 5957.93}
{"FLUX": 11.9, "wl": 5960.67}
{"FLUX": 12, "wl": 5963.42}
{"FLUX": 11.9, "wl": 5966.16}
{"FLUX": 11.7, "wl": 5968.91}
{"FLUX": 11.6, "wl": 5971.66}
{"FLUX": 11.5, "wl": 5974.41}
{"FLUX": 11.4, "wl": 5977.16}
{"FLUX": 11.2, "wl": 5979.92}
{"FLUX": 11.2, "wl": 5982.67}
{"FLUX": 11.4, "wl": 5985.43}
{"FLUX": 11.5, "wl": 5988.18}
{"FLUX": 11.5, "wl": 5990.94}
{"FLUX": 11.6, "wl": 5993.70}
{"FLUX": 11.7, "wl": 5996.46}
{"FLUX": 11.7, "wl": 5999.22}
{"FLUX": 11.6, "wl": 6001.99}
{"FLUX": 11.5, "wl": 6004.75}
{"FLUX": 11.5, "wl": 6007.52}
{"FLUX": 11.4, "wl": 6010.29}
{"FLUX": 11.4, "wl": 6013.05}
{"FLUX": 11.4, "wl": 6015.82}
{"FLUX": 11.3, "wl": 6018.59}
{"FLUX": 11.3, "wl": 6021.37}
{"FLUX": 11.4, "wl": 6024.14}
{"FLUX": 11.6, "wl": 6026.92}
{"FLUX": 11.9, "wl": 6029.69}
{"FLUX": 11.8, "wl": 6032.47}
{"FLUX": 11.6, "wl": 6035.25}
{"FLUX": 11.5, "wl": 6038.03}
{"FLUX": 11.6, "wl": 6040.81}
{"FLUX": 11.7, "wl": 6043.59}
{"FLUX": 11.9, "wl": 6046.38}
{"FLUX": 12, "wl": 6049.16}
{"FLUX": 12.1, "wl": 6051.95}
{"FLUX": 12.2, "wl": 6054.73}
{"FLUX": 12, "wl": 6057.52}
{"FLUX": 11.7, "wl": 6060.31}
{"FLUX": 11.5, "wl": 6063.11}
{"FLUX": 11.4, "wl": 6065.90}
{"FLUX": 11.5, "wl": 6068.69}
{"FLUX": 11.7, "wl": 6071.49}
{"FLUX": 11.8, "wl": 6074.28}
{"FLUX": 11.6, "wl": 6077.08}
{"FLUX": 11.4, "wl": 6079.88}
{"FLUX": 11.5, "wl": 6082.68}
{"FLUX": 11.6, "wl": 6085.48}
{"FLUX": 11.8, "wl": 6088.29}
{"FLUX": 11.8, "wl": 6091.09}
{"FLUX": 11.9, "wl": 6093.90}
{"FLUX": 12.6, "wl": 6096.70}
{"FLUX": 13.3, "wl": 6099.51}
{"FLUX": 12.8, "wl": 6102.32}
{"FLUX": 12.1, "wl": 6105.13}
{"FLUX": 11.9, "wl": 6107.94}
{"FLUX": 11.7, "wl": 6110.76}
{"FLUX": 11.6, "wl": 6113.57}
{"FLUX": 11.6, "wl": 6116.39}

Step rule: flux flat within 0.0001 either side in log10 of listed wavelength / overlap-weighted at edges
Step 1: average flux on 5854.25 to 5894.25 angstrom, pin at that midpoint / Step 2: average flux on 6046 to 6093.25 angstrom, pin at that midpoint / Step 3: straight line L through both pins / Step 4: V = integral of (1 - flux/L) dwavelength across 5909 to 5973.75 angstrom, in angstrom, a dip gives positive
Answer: -2.5 angstrom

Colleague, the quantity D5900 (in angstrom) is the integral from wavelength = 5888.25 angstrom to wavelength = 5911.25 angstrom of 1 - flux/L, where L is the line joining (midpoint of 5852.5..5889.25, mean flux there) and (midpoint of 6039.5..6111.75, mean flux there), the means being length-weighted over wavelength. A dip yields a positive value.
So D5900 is 2.5 angstrom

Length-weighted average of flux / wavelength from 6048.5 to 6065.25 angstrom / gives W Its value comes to 11.9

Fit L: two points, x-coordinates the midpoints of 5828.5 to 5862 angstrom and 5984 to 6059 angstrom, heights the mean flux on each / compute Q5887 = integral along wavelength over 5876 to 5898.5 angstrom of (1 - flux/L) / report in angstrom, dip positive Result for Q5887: 3.59 angstrom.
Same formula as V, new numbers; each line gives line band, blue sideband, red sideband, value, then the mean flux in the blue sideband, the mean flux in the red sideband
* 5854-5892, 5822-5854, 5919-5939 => 2.7 angstrom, 12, 11.6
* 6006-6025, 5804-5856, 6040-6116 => 0.9 angstrom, 12.1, 11.9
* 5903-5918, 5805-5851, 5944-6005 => 0.6 angstrom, 12.1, 11.6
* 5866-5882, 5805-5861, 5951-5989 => 0.8 angstrom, 12.1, 11.6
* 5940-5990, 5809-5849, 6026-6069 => 1.4 angstrom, 12.1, 11.8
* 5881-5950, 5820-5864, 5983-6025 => 4.6 angstrom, 12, 11.5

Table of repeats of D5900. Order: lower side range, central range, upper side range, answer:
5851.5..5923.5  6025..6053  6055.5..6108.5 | -0.17 angstrom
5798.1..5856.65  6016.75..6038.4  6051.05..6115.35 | 0.72 angstrom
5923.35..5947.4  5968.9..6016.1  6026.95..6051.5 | 0.71 angstrom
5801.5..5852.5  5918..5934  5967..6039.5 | 0.22 angstrom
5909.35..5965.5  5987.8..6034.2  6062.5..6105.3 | 0.89 angstrom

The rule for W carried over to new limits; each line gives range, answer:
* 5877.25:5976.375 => 11.2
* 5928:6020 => 11.5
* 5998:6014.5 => 11.5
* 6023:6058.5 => 11.8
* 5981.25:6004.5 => 11.5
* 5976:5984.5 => 11.3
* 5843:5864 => 11.8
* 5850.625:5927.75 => 11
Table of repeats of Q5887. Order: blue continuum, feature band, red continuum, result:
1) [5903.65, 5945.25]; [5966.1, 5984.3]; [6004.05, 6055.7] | 0.1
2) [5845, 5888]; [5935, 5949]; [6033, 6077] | 0.0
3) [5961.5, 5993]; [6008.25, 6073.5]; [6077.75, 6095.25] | -0.2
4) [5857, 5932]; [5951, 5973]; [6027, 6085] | -0.9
